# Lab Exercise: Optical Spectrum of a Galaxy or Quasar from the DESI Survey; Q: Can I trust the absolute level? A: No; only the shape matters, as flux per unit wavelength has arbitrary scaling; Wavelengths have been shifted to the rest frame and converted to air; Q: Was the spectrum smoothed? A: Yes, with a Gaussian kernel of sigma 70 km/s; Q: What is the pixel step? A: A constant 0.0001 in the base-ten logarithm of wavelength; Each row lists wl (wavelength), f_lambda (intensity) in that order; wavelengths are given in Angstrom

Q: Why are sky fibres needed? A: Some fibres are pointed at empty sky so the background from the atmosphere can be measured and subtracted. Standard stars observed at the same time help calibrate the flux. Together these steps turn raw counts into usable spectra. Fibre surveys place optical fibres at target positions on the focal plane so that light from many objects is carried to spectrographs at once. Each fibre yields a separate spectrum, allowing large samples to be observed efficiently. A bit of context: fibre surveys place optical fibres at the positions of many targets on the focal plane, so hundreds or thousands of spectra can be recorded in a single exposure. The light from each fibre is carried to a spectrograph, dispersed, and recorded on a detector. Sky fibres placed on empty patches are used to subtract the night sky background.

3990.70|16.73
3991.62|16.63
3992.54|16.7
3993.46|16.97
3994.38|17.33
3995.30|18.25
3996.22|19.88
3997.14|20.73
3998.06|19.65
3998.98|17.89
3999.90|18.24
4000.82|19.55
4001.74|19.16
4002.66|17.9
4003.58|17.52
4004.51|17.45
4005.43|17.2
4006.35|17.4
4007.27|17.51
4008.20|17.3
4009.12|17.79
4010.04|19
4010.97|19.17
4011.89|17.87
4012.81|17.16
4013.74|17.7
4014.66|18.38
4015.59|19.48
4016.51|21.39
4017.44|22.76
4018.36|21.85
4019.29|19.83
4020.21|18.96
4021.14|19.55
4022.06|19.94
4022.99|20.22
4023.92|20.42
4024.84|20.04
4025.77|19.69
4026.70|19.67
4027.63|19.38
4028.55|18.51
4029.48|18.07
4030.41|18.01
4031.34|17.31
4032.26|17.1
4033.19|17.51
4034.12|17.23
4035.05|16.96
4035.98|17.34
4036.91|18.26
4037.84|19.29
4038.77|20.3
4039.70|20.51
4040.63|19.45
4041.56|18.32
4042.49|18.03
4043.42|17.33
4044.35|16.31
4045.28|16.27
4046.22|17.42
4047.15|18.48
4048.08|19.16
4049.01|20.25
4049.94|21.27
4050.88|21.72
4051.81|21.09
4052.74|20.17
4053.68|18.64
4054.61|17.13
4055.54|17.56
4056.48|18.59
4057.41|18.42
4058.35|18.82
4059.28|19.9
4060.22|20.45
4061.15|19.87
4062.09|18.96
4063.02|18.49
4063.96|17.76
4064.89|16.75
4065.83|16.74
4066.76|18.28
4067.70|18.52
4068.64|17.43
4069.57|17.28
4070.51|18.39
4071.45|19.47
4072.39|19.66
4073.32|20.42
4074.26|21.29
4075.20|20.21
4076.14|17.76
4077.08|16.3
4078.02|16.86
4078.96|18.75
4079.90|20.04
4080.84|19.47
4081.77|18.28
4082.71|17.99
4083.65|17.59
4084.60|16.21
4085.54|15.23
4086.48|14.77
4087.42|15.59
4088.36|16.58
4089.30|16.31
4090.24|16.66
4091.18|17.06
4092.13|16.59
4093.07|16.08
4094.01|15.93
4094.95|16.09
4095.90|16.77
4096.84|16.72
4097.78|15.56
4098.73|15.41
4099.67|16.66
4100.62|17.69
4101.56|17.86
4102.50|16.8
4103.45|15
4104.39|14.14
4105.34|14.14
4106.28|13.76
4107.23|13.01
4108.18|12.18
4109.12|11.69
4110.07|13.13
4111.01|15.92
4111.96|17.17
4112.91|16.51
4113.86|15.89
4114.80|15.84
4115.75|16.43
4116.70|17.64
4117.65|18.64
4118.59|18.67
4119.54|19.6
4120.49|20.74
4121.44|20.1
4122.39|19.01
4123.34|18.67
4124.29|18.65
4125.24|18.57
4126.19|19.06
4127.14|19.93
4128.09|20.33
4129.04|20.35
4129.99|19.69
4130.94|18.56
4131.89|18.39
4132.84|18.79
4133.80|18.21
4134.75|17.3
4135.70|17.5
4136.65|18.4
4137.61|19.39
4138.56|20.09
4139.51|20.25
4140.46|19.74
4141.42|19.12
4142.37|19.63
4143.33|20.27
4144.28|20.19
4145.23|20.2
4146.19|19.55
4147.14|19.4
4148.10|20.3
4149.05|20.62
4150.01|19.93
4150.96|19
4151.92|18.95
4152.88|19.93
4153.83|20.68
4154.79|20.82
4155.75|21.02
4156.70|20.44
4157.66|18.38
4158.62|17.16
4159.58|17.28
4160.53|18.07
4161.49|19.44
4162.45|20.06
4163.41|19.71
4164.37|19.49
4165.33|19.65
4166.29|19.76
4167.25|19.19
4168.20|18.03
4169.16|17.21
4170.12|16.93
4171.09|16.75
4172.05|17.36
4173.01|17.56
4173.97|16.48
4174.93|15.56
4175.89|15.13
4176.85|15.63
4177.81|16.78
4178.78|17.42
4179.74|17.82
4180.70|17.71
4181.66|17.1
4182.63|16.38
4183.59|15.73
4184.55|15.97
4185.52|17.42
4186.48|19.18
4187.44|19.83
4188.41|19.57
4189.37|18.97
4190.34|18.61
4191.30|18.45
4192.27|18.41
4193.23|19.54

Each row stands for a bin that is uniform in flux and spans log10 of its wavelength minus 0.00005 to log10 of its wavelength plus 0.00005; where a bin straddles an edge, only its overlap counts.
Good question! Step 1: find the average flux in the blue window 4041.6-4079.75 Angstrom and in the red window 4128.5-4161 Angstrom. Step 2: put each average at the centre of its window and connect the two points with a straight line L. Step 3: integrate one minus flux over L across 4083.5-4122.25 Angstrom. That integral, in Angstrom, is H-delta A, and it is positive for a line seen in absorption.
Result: 5.7 Angstrom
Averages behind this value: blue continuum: 18.7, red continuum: 19.3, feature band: 16.2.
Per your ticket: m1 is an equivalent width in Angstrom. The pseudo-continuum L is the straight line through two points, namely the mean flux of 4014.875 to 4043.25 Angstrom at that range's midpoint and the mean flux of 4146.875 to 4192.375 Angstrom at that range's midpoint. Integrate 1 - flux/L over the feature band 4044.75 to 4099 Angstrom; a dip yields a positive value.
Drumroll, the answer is 2.53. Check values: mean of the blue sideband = 19.2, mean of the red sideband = 18.3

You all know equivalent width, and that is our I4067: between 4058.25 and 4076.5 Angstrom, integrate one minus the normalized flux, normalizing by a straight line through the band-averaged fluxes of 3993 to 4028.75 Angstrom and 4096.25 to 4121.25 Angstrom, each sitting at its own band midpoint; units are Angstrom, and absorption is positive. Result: -1.6 Angstrom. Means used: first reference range 18.9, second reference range 16.1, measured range 18.8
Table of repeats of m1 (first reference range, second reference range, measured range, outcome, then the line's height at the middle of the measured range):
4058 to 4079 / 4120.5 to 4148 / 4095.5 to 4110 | 2.96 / 19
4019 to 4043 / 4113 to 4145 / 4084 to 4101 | 2.38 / 18.9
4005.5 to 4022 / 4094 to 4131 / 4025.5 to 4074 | -1.00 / 18.3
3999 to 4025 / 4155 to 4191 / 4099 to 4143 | 1.68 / 18.3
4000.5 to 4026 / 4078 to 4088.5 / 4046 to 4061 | -1.10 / 18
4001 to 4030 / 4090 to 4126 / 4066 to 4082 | -1.17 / 17.4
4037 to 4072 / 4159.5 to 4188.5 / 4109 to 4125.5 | 0.64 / 18.2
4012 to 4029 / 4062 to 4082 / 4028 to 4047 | 1.28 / 19.3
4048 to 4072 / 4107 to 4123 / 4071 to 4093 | 0.32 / 18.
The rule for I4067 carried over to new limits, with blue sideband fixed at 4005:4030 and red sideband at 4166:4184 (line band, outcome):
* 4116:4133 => -1.4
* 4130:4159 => -3.3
